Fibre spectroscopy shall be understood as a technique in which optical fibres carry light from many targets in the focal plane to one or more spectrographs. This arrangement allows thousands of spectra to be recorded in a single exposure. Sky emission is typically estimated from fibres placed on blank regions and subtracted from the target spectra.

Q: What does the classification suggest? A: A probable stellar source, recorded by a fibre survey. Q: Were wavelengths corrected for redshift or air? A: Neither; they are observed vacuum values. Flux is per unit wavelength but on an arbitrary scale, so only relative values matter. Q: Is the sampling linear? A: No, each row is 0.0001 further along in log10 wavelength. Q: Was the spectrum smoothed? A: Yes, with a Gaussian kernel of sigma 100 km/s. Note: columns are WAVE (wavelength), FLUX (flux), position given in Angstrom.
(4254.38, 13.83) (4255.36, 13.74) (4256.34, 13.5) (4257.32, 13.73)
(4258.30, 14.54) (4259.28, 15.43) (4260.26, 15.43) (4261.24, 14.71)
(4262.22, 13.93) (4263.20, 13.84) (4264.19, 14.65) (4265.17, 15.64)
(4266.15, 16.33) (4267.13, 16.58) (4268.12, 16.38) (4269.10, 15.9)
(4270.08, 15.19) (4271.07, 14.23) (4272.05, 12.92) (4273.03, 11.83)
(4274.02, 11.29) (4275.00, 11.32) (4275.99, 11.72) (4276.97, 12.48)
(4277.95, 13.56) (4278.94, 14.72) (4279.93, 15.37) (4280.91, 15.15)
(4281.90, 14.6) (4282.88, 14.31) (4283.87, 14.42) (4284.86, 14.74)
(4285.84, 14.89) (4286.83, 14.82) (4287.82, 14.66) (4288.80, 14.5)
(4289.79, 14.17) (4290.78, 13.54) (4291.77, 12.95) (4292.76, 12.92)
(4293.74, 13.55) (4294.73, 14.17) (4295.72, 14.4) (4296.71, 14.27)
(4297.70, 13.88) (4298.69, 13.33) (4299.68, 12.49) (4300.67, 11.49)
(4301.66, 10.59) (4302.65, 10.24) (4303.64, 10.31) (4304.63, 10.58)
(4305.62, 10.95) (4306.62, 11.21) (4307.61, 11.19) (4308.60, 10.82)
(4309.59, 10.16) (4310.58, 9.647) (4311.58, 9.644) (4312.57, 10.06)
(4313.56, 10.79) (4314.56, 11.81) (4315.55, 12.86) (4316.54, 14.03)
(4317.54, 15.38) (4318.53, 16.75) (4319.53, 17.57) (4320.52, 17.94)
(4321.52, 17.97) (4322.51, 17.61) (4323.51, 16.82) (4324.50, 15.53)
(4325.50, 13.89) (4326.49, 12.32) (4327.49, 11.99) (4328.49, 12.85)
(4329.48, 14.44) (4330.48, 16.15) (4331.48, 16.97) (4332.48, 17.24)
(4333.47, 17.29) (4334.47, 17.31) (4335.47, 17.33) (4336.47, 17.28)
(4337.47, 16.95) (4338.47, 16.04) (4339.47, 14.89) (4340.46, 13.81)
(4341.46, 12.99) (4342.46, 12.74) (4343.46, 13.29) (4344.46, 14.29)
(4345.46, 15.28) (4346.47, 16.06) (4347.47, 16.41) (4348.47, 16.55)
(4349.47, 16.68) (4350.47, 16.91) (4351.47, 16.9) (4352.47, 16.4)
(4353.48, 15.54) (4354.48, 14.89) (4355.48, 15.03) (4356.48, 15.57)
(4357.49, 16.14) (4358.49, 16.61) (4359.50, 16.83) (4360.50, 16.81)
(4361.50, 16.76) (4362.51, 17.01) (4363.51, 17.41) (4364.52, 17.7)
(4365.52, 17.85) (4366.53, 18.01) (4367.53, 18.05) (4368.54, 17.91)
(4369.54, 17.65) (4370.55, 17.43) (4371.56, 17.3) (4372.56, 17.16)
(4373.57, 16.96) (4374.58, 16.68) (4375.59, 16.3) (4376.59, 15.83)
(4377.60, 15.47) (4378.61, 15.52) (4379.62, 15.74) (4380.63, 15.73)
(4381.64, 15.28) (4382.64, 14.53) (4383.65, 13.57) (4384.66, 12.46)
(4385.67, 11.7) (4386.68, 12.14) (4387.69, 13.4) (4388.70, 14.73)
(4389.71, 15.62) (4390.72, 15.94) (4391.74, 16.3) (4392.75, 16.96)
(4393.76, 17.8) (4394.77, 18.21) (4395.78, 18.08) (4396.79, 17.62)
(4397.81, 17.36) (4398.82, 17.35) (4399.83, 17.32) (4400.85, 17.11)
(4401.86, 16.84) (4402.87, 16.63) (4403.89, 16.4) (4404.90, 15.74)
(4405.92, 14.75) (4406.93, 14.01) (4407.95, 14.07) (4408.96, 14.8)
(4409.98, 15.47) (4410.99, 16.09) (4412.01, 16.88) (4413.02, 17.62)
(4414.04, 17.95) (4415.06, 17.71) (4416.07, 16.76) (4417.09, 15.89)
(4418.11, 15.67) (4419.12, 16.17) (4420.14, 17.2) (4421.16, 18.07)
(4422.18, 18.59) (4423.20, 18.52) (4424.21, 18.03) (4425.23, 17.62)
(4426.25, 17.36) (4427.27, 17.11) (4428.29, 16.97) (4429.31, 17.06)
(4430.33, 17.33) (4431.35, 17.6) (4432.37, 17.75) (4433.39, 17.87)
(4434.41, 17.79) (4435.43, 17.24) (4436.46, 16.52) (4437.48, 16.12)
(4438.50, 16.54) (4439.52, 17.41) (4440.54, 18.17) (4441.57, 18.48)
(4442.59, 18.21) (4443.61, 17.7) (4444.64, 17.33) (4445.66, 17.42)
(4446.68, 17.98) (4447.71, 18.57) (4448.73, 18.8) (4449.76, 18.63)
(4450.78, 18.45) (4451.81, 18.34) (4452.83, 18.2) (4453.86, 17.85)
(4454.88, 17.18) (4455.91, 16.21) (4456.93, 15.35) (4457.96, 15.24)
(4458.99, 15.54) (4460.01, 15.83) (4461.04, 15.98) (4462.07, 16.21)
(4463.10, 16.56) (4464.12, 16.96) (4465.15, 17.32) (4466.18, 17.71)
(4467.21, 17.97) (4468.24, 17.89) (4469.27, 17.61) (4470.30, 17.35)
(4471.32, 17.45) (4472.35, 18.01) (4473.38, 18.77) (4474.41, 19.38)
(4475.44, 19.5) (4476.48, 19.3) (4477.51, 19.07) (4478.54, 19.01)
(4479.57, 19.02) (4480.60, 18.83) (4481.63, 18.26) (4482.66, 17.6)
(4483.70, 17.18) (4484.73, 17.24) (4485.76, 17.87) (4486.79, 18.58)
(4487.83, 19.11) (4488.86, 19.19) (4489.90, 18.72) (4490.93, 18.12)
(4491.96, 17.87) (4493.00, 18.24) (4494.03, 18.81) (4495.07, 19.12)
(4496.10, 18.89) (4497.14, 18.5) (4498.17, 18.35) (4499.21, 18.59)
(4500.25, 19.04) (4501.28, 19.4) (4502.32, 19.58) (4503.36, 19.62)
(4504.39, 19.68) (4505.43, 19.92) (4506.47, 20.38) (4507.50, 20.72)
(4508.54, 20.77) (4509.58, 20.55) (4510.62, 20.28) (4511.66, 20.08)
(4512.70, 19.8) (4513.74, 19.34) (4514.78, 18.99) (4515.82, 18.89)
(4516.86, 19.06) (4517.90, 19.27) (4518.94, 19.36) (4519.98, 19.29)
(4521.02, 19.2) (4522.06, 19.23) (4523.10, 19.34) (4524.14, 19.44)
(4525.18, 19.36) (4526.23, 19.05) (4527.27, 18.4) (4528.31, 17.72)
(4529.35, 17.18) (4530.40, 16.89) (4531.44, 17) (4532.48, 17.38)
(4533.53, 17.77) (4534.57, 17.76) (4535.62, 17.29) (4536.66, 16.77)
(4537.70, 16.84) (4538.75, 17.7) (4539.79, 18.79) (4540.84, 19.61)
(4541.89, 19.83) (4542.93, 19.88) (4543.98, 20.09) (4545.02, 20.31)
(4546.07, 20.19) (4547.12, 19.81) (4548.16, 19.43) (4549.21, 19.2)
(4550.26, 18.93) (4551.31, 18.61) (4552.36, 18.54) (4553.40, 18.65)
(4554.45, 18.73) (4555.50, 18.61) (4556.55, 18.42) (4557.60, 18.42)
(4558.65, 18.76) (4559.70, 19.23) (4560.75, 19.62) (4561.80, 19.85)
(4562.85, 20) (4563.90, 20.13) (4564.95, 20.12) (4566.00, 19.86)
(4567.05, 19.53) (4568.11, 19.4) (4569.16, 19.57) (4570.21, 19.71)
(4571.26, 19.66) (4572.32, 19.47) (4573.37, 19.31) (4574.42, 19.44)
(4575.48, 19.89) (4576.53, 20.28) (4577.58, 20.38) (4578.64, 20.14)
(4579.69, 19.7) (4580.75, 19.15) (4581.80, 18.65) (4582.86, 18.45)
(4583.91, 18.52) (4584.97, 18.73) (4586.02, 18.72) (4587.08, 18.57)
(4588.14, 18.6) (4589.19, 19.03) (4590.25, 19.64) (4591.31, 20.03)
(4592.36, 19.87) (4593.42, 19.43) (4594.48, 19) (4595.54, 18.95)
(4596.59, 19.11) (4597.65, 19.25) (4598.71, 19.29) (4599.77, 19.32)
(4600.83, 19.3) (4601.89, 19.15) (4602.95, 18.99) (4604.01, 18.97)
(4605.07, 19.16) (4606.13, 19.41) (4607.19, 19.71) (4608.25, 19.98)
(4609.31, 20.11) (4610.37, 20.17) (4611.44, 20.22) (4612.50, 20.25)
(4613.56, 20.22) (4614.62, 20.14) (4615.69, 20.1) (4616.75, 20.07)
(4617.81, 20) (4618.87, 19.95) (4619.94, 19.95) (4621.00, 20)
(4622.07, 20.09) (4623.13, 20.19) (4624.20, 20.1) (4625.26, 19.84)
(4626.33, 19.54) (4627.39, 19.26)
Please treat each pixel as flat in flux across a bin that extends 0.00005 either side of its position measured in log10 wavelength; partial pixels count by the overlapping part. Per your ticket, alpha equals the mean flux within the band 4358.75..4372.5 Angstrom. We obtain 17.4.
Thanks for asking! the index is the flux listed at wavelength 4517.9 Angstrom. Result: 19.27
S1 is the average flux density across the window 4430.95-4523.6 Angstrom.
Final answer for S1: 18.3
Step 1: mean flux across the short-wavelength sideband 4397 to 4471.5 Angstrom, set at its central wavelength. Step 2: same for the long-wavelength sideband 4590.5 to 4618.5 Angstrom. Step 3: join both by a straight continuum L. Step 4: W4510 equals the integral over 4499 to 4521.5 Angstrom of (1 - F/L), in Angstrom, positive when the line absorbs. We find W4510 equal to -1.8 Angstrom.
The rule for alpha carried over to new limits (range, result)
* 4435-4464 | 17.2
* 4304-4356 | 14.5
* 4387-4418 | 16.3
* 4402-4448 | 17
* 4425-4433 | 17.3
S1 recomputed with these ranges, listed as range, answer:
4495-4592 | 19.1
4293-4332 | 13.3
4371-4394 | 15.3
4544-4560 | 19.1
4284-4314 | 12.4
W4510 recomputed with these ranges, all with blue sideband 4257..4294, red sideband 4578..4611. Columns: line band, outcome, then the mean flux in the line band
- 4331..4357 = -0.81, 15.8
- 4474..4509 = -2.53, 18.9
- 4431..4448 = -0.74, 17.6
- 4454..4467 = 0.56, 16.4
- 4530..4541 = 0.47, 17.6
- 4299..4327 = 3.70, 12.9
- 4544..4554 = -0.42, 19.3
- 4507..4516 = -1.01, 20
